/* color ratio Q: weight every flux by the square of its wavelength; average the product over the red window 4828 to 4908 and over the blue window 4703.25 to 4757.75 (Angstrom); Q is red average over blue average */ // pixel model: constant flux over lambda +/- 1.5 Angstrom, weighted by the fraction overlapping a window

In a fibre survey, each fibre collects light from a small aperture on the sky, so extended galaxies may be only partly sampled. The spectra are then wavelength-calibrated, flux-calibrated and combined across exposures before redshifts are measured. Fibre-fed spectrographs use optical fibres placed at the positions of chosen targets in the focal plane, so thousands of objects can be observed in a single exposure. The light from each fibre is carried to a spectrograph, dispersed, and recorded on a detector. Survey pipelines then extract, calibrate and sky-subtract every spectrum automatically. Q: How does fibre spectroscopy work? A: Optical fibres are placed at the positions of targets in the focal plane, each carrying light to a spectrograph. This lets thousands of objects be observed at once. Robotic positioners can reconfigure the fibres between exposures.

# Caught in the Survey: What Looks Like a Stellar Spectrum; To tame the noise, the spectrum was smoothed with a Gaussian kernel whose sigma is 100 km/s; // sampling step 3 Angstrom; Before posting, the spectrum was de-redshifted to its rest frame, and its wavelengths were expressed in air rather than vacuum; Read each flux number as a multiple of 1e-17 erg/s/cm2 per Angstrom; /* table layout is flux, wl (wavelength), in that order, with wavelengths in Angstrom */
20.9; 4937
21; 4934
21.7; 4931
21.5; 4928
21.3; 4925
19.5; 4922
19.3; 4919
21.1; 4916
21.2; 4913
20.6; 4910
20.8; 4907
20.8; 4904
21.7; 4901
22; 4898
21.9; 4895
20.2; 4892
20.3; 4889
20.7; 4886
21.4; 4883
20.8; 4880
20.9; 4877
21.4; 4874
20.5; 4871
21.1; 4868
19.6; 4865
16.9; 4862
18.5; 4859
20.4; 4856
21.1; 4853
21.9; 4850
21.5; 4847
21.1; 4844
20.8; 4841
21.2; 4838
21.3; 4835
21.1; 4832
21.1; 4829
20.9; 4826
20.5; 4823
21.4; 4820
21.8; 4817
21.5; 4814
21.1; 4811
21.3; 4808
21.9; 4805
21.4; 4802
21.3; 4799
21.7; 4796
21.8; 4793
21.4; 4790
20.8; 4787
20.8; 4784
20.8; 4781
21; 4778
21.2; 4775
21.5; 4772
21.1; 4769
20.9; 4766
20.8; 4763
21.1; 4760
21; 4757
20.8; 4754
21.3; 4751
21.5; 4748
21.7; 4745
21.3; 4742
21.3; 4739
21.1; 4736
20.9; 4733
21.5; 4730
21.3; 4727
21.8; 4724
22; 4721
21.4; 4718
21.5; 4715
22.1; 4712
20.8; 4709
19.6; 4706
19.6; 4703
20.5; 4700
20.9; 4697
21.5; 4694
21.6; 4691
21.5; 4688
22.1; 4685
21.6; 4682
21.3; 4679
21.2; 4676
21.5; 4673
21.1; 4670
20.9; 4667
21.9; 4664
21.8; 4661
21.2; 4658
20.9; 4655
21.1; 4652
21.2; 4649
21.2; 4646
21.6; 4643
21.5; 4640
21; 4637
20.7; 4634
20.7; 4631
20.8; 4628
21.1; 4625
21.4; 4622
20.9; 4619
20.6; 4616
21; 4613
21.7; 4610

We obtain 1.0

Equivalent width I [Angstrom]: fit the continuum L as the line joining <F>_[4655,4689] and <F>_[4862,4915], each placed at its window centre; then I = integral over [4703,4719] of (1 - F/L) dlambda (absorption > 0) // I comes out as 0.3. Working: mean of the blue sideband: 21.4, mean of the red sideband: 20.8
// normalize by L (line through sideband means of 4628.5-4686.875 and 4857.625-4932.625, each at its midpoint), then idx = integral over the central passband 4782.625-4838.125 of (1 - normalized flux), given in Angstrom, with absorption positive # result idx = -1.1 Angstrom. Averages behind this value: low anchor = 21.3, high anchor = 20.6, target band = 21.3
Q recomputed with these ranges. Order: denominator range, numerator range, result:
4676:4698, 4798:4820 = 1.05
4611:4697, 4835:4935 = 1.08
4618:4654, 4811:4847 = 1.09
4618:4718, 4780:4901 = 1.06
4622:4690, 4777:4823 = 1.06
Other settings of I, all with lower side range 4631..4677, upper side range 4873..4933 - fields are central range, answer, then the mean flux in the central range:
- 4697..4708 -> 0.6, 20.1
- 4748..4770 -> 0.1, 21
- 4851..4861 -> 0.5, 19.9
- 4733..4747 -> -0.1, 21.3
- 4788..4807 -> -0.4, 21.6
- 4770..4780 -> -0.1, 21.2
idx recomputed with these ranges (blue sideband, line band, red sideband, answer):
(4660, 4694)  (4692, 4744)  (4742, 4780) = 0.48 Angstrom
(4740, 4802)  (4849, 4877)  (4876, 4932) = 1.13 Angstrom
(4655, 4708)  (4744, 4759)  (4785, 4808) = 0.06 Angstrom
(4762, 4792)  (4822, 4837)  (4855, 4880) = -0.43 Angstrom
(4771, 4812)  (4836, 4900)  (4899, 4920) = 0.96 Angstrom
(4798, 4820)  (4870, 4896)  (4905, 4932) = 0.13 Angstrom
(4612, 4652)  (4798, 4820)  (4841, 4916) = -0.69 Angstrom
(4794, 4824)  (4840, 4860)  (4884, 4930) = 0.35 Angstrom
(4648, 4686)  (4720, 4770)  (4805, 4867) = -0.38 Angstrom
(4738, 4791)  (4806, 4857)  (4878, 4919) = -0.35 Angstrom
